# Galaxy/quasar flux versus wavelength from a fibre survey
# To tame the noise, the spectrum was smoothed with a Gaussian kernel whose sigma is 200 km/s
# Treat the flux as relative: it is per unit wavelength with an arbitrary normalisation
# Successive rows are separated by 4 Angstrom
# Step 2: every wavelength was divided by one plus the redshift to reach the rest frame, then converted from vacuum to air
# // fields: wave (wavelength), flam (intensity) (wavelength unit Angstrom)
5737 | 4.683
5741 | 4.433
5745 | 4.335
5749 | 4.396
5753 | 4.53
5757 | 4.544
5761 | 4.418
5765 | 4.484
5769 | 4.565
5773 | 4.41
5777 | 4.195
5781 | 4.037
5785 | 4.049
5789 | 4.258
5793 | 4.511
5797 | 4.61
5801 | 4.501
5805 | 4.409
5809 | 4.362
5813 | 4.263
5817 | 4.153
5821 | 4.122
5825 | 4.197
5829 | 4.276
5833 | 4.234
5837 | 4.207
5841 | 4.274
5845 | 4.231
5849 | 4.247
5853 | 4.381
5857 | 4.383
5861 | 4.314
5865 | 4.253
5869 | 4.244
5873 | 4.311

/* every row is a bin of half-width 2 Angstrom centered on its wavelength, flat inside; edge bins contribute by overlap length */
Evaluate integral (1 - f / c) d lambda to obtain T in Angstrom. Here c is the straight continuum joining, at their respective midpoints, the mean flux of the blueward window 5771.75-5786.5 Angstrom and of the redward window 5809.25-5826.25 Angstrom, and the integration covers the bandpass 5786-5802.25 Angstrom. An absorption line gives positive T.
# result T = -1.0 Angstrom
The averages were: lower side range 4.16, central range 4.44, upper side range 4.2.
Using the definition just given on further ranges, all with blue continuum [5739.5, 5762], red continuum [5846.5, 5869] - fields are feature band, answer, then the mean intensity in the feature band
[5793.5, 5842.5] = 0.6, 4.31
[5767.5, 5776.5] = 0.0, 4.43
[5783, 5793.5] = 0.4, 4.24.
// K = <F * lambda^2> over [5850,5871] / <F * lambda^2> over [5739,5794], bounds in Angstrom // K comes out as 1.02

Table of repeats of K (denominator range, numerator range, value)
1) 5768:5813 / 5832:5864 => 1.01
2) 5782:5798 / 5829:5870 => 1.01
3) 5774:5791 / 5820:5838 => 1.03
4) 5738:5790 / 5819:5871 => 1.00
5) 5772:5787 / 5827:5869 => 1.05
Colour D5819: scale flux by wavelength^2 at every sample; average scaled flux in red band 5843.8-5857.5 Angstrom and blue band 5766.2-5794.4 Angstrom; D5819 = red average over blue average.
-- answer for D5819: 1.0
